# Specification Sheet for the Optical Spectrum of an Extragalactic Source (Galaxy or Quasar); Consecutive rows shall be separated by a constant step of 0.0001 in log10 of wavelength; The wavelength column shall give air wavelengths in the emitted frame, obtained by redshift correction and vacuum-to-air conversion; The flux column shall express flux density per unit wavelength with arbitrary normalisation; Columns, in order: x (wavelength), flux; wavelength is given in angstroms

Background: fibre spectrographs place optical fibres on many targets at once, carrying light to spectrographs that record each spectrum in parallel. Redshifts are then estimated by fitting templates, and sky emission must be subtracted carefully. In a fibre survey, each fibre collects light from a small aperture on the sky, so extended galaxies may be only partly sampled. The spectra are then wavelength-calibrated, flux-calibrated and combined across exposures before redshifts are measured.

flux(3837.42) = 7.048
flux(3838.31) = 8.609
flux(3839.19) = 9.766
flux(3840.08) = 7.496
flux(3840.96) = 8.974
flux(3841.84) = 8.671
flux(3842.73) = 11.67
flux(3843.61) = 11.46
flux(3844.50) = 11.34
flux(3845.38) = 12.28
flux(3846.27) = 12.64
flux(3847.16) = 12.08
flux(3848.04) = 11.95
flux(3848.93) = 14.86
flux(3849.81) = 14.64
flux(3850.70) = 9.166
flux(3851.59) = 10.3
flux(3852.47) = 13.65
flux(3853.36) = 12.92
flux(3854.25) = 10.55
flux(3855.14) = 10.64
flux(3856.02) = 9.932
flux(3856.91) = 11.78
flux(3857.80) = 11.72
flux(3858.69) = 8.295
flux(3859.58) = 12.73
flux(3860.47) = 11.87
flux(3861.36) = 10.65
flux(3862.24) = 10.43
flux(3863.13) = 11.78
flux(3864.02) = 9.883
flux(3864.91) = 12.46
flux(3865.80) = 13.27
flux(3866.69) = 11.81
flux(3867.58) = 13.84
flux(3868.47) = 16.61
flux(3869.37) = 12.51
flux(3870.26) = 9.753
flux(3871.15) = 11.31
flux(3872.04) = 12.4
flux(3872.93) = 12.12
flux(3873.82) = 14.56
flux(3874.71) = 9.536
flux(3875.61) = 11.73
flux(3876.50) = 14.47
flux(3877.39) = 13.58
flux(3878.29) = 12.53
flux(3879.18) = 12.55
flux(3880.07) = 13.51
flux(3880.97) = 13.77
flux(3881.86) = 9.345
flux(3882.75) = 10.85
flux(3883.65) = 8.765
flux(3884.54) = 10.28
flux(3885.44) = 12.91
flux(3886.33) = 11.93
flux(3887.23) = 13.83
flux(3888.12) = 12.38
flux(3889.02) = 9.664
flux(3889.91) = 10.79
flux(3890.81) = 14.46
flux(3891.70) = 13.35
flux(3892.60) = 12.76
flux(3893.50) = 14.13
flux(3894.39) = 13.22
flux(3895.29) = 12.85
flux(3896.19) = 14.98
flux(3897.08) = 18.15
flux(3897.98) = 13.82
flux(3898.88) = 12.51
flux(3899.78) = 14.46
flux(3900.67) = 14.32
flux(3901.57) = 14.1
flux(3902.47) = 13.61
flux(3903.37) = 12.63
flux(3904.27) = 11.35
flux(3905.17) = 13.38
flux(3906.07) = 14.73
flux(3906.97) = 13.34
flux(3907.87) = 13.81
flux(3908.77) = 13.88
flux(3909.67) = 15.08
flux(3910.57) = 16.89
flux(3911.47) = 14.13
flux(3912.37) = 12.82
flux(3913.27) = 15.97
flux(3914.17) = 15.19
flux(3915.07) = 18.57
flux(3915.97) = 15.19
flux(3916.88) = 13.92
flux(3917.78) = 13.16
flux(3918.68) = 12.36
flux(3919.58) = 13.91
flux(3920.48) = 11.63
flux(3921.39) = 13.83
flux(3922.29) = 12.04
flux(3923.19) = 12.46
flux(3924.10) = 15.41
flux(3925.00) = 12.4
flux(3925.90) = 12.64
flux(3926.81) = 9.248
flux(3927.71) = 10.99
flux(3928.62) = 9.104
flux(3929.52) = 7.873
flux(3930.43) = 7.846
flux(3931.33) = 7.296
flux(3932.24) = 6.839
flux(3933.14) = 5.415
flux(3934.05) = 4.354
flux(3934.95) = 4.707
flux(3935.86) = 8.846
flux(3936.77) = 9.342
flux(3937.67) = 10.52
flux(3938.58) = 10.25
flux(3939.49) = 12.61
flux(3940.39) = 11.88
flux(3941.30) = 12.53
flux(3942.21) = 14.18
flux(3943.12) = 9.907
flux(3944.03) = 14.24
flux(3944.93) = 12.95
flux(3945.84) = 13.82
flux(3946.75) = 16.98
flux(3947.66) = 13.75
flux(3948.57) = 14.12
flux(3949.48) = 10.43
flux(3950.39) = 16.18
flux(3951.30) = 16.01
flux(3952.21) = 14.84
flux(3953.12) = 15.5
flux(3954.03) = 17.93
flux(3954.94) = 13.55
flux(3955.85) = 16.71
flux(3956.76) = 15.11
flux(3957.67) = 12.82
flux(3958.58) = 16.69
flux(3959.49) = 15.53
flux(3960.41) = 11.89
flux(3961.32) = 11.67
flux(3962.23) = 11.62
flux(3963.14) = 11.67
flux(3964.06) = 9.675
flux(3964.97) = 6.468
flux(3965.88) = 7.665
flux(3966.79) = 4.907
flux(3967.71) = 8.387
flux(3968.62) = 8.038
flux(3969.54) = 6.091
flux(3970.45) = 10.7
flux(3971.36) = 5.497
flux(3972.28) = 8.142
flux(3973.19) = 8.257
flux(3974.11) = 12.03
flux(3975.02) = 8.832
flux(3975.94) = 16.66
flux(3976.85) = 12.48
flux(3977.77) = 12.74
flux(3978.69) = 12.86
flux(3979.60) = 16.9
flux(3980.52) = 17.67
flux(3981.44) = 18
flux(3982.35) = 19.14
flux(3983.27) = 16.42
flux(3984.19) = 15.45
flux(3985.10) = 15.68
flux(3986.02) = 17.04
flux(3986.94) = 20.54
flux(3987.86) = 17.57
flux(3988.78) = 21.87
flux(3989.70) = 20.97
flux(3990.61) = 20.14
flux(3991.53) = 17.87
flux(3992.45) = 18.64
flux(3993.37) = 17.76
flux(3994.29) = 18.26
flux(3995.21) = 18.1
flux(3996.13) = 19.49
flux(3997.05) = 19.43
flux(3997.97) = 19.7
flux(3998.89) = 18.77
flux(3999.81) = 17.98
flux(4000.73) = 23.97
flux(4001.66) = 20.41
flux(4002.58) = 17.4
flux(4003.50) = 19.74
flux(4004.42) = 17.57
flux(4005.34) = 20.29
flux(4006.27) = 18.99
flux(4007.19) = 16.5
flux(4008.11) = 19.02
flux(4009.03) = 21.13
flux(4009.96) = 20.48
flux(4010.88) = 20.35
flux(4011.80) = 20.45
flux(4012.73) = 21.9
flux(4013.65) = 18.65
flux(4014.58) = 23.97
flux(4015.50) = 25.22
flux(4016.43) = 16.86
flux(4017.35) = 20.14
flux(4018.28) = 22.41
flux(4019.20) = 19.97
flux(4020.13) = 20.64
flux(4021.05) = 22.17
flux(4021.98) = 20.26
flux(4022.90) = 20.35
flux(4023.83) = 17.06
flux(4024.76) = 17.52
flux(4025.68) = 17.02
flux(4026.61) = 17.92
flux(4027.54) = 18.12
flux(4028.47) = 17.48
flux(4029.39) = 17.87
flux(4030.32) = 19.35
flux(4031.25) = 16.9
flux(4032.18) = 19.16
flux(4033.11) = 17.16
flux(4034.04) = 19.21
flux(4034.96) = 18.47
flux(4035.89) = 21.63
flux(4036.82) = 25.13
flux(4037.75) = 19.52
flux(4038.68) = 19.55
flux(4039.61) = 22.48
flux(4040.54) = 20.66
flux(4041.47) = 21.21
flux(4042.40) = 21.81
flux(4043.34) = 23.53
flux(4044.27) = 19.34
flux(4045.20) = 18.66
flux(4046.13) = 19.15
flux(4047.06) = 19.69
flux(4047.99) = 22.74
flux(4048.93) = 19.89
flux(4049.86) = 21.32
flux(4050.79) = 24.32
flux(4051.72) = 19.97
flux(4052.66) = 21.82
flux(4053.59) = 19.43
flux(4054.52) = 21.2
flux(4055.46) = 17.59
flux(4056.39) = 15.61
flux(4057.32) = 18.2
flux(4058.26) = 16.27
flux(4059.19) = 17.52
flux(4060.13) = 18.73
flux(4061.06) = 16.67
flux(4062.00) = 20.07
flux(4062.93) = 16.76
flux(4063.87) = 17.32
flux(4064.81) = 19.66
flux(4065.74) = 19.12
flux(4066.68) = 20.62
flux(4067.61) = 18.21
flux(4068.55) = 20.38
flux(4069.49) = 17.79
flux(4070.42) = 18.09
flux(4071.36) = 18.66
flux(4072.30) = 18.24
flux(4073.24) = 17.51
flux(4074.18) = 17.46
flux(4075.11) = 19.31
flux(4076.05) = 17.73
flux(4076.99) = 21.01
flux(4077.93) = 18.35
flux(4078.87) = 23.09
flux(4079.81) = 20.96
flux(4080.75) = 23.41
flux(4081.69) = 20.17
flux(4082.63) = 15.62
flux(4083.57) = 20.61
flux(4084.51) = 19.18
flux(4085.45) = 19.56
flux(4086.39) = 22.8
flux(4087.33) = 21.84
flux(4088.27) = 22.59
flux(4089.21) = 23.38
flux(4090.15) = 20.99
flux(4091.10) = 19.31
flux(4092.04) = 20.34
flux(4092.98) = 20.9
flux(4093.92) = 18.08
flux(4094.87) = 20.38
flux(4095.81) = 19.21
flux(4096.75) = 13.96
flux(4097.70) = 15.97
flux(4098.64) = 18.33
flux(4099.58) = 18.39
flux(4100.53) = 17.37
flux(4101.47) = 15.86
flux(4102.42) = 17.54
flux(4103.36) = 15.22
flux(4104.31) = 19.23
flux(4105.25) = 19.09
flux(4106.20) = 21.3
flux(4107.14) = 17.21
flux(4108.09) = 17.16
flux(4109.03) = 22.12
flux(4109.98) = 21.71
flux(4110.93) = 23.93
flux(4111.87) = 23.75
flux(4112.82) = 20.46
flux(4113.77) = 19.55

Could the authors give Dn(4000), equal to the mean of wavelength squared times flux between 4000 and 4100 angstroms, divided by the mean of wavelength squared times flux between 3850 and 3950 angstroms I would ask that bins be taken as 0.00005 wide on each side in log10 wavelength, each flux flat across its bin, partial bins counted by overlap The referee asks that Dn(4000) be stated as 1.7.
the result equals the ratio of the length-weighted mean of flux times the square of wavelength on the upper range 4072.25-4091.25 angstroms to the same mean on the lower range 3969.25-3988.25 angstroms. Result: 1.5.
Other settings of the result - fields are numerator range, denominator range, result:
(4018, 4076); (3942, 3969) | 1.59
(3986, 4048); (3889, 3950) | 1.66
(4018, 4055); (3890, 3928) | 1.56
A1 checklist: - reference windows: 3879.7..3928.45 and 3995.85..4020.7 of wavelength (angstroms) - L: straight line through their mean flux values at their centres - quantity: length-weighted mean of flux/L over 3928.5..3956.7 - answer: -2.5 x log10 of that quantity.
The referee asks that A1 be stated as 0.33 mag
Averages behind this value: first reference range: 13.2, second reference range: 20.1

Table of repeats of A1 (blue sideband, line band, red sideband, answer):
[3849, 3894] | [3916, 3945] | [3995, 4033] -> 0.361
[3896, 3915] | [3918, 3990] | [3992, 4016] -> 0.345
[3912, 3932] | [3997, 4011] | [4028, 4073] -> -0.154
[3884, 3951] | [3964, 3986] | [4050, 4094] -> 0.279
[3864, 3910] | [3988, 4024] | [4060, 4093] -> -0.163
